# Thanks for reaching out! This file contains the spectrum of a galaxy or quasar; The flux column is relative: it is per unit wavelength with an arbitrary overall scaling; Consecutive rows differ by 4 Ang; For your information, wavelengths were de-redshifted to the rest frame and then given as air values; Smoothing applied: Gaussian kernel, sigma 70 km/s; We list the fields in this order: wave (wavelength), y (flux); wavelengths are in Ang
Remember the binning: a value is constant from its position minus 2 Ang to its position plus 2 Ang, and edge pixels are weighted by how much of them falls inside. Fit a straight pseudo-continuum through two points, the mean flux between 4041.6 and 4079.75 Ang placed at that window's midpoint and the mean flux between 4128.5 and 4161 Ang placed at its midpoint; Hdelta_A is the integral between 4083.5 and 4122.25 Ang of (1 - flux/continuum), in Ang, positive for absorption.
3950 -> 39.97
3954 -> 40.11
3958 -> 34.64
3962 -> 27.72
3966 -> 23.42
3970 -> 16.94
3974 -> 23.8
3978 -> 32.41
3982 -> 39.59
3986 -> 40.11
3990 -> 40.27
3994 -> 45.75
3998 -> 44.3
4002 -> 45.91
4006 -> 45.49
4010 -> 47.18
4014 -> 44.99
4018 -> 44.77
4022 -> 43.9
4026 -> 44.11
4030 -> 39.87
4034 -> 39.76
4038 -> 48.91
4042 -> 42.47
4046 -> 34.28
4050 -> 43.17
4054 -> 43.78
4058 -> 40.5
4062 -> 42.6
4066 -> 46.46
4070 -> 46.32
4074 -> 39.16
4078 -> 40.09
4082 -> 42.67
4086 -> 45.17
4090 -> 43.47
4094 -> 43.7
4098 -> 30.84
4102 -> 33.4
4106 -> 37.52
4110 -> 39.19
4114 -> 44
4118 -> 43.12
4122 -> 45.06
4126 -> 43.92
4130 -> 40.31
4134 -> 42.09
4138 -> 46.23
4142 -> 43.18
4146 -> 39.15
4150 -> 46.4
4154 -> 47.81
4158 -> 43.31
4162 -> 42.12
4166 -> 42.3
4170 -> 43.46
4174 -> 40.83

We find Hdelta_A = 2.1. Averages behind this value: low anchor 41.9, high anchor 43.6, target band 40.4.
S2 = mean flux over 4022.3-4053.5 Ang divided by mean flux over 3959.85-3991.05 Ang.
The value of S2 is 1.4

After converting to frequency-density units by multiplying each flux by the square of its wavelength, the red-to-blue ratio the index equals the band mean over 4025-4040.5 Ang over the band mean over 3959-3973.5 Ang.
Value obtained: 1.89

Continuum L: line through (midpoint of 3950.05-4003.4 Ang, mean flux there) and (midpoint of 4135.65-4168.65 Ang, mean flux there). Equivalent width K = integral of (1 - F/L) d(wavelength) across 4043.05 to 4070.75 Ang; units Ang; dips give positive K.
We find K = -2.3 Ang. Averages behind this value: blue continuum 35.1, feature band 42.3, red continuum 43.8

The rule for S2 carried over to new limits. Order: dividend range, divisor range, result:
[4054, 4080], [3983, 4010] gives 0.97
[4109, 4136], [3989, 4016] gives 0.95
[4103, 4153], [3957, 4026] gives 1.12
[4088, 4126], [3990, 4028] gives 0.90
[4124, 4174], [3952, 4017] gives 1.16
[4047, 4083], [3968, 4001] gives 1.19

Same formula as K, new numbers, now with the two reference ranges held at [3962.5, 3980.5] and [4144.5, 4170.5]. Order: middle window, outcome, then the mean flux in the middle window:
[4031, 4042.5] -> -4.42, 43.5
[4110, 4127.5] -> -1.67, 43.5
